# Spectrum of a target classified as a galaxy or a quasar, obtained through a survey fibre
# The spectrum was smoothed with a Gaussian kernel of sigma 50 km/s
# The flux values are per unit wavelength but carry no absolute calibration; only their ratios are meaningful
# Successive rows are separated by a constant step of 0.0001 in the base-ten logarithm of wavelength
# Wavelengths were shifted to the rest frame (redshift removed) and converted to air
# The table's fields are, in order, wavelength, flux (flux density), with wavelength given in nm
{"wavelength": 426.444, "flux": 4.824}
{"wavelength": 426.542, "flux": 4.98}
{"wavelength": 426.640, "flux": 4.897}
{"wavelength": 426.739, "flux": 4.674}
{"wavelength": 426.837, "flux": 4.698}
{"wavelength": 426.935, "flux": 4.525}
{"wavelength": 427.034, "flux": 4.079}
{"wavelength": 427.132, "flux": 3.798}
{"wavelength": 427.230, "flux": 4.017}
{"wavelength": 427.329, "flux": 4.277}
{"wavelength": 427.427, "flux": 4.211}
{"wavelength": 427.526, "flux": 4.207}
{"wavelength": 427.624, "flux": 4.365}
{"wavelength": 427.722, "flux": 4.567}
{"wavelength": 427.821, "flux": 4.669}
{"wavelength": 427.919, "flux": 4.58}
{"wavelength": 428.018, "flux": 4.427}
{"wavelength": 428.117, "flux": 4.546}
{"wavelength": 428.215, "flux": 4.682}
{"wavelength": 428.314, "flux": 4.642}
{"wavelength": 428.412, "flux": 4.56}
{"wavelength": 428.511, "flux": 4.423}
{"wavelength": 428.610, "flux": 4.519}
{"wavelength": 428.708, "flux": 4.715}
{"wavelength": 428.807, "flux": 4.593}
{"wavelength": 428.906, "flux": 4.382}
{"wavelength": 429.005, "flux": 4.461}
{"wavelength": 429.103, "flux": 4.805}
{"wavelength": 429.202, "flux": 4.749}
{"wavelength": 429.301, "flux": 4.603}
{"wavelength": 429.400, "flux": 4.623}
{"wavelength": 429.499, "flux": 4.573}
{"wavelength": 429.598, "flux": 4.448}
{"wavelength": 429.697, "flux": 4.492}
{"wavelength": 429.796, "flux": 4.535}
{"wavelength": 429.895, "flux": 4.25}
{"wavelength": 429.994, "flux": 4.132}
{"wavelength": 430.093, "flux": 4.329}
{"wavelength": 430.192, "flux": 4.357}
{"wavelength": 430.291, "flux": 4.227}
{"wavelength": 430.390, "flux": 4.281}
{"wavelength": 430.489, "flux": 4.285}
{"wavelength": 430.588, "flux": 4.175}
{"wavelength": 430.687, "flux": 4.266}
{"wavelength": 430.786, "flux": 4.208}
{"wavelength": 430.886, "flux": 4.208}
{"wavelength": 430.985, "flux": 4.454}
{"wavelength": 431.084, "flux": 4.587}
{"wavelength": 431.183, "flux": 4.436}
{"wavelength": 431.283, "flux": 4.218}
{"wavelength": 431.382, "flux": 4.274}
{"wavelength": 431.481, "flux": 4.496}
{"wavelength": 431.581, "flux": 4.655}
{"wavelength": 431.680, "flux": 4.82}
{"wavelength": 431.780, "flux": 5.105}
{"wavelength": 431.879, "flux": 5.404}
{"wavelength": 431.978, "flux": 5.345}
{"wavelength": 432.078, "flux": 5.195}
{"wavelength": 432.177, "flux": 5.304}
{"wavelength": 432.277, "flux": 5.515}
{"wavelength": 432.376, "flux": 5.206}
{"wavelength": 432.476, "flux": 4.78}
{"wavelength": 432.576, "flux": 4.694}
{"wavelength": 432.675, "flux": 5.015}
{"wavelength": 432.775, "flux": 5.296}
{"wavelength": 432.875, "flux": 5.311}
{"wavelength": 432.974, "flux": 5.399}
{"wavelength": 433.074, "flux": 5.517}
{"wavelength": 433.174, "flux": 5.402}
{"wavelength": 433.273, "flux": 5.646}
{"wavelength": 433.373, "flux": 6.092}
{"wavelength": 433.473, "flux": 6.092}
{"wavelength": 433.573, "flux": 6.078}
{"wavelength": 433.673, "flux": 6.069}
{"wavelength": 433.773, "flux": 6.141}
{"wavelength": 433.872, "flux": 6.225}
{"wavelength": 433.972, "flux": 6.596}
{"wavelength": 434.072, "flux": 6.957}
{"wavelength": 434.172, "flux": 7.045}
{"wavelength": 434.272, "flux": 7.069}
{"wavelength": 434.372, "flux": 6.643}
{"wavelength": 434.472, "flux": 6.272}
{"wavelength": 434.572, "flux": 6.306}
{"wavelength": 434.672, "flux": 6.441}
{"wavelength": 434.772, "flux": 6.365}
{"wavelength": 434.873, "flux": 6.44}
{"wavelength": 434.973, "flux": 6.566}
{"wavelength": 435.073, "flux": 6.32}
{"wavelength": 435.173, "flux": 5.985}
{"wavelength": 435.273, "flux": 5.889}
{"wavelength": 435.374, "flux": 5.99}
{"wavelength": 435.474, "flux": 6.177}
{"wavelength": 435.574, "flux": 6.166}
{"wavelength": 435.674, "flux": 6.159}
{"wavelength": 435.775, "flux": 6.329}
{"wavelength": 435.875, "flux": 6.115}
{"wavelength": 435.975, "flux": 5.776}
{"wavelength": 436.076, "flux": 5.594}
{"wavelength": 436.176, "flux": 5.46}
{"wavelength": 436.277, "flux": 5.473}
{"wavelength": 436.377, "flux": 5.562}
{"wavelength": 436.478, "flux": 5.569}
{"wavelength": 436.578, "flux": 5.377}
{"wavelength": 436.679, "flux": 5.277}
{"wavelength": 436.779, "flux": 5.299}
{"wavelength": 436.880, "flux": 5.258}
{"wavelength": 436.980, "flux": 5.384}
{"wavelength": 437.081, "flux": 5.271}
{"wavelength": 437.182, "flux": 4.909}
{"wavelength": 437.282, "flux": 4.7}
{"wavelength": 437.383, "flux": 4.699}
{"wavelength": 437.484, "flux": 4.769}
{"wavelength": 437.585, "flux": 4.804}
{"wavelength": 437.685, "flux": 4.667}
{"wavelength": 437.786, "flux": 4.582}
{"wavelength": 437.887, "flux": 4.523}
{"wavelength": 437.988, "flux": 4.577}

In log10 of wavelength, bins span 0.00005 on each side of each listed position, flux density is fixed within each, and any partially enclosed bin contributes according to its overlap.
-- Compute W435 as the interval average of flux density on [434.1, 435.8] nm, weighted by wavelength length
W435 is 6.37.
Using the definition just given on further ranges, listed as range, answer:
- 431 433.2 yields 4.99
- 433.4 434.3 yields 6.45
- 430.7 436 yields 5.63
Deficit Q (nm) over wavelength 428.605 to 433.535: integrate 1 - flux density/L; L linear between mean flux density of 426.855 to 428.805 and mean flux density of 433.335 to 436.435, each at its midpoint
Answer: 0.438 nm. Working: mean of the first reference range 4.42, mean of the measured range 4.78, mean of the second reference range 6.2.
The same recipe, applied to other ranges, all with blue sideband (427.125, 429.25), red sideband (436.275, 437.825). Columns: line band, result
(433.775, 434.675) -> -0.313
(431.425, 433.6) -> -0.227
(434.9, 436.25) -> -0.283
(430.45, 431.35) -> 0.068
